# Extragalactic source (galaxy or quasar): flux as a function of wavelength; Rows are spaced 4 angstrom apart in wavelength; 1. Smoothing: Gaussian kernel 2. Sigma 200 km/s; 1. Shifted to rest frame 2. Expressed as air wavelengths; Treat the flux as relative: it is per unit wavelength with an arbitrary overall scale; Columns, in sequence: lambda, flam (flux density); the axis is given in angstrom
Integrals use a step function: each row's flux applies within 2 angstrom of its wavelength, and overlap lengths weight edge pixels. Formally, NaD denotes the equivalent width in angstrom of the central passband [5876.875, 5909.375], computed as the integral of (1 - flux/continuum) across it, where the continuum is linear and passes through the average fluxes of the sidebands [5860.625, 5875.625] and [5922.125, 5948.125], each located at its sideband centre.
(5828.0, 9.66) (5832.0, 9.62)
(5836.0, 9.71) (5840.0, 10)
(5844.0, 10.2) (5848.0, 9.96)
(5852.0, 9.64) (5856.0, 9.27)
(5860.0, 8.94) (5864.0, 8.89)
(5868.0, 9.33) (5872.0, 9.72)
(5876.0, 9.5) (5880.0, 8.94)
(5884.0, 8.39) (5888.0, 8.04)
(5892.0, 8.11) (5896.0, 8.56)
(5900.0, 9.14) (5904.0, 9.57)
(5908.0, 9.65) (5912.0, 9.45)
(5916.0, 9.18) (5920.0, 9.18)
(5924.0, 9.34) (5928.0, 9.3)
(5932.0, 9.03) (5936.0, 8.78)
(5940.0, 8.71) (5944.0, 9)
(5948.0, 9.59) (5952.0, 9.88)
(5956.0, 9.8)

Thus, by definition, 1.4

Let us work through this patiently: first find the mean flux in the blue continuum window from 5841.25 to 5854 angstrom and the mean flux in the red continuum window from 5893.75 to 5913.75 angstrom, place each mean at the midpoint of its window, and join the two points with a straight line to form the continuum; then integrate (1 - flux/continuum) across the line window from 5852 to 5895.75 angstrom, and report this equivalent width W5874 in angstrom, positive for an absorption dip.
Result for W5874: 3.1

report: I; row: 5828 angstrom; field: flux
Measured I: 9.66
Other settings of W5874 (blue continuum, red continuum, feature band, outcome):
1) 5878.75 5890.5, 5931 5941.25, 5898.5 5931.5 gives -2.6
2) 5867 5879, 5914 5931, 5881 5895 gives 1.7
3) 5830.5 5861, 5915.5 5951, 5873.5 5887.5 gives 0.9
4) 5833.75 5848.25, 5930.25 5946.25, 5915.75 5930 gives -0.3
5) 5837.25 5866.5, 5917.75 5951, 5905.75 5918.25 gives -0.2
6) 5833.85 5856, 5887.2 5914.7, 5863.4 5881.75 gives 0.2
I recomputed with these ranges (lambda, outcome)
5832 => 9.62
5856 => 9.27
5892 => 8.11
